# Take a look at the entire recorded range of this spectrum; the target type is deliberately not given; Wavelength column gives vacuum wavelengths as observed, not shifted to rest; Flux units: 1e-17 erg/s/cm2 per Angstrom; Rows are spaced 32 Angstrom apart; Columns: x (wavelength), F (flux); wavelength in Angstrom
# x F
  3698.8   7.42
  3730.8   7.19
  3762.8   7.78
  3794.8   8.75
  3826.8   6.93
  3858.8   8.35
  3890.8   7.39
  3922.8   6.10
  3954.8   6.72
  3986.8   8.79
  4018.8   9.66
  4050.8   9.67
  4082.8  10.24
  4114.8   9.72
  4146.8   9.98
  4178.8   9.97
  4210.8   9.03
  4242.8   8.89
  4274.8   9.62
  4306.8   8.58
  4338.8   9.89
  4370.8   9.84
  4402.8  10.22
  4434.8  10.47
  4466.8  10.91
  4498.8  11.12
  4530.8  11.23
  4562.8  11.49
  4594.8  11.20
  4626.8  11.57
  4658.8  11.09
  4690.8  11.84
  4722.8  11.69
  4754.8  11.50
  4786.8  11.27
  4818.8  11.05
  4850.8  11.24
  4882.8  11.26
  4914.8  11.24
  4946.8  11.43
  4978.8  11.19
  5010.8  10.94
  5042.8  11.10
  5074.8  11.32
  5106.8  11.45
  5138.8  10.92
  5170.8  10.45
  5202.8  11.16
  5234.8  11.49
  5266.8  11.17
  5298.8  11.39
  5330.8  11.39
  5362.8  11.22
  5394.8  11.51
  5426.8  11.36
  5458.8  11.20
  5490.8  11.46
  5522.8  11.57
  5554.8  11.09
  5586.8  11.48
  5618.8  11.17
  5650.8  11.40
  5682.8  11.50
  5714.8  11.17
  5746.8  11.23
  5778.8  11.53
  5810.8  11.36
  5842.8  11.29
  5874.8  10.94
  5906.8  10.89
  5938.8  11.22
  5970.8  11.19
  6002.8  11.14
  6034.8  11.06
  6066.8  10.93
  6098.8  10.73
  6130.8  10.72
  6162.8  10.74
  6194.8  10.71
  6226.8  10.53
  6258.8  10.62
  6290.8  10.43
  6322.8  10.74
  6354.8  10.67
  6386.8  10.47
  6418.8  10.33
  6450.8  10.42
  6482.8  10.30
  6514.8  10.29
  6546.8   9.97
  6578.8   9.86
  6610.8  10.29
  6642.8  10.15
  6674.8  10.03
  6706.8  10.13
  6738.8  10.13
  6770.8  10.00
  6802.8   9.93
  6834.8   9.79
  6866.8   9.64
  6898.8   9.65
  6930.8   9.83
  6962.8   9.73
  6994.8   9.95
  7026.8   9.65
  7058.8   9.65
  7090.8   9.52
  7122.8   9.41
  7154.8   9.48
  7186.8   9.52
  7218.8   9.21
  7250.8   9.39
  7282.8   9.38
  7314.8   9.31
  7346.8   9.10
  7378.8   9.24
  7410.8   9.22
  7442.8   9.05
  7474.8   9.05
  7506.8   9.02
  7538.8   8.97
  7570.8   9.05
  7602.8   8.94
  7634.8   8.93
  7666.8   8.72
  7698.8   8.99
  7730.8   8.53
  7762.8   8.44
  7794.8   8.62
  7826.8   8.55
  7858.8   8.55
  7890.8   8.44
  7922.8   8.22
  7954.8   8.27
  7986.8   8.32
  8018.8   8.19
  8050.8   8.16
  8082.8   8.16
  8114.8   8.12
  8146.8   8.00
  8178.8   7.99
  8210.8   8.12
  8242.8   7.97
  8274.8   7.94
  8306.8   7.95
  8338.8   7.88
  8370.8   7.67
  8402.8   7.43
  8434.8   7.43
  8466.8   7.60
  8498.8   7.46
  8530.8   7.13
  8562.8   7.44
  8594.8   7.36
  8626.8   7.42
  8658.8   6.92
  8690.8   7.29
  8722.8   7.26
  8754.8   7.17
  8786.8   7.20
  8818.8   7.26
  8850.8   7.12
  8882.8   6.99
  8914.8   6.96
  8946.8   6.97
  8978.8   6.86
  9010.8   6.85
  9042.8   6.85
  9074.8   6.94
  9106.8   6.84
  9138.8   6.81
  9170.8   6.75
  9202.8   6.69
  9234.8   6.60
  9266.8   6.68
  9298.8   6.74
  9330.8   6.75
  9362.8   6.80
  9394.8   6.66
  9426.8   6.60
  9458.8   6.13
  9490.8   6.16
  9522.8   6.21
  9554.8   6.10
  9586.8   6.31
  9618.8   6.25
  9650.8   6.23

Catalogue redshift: 0.000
